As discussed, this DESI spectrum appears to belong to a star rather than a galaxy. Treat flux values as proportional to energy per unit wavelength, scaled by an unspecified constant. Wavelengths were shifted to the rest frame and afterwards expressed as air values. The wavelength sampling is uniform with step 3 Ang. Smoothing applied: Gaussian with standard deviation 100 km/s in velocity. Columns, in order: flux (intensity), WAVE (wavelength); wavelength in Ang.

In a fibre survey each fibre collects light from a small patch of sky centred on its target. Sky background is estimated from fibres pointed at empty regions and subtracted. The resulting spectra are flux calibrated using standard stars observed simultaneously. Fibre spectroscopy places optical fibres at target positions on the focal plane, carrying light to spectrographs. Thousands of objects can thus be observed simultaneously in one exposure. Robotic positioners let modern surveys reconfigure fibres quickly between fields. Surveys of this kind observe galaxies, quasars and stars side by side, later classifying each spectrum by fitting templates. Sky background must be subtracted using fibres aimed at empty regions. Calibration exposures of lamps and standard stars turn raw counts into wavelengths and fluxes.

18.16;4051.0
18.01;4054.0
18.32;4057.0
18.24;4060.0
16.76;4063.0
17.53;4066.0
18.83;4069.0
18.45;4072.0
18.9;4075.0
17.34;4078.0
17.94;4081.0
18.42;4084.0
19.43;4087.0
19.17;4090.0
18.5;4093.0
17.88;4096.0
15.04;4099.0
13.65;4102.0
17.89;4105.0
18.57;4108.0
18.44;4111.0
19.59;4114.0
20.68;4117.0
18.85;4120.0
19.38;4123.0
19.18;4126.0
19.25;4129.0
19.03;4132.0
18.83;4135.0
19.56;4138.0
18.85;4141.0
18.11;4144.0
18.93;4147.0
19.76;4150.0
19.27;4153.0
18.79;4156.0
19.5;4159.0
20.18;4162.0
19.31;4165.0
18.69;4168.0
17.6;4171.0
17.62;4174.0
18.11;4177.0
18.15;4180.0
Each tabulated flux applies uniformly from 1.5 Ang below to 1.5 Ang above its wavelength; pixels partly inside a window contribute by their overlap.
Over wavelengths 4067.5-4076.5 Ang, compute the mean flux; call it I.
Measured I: 18.7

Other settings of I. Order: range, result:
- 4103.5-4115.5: 18.6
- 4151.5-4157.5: 19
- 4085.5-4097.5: 18.7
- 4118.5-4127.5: 19.1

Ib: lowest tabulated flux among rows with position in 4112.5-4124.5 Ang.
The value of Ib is 18.85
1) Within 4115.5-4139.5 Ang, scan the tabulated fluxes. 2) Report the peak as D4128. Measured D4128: 20.68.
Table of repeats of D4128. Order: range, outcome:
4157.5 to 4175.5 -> 20.18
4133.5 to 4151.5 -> 19.76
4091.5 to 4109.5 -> 18.57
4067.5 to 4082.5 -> 18.9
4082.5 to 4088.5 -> 19.43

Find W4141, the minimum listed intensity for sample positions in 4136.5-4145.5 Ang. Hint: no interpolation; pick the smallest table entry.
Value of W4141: 18.11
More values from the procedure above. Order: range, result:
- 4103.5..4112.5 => 17.89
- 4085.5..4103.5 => 13.65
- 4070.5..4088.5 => 17.34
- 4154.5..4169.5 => 18.69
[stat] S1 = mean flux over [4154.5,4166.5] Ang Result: 19.4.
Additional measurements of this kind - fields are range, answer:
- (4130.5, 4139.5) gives 19.1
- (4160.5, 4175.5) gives 18.7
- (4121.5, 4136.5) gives 19.1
